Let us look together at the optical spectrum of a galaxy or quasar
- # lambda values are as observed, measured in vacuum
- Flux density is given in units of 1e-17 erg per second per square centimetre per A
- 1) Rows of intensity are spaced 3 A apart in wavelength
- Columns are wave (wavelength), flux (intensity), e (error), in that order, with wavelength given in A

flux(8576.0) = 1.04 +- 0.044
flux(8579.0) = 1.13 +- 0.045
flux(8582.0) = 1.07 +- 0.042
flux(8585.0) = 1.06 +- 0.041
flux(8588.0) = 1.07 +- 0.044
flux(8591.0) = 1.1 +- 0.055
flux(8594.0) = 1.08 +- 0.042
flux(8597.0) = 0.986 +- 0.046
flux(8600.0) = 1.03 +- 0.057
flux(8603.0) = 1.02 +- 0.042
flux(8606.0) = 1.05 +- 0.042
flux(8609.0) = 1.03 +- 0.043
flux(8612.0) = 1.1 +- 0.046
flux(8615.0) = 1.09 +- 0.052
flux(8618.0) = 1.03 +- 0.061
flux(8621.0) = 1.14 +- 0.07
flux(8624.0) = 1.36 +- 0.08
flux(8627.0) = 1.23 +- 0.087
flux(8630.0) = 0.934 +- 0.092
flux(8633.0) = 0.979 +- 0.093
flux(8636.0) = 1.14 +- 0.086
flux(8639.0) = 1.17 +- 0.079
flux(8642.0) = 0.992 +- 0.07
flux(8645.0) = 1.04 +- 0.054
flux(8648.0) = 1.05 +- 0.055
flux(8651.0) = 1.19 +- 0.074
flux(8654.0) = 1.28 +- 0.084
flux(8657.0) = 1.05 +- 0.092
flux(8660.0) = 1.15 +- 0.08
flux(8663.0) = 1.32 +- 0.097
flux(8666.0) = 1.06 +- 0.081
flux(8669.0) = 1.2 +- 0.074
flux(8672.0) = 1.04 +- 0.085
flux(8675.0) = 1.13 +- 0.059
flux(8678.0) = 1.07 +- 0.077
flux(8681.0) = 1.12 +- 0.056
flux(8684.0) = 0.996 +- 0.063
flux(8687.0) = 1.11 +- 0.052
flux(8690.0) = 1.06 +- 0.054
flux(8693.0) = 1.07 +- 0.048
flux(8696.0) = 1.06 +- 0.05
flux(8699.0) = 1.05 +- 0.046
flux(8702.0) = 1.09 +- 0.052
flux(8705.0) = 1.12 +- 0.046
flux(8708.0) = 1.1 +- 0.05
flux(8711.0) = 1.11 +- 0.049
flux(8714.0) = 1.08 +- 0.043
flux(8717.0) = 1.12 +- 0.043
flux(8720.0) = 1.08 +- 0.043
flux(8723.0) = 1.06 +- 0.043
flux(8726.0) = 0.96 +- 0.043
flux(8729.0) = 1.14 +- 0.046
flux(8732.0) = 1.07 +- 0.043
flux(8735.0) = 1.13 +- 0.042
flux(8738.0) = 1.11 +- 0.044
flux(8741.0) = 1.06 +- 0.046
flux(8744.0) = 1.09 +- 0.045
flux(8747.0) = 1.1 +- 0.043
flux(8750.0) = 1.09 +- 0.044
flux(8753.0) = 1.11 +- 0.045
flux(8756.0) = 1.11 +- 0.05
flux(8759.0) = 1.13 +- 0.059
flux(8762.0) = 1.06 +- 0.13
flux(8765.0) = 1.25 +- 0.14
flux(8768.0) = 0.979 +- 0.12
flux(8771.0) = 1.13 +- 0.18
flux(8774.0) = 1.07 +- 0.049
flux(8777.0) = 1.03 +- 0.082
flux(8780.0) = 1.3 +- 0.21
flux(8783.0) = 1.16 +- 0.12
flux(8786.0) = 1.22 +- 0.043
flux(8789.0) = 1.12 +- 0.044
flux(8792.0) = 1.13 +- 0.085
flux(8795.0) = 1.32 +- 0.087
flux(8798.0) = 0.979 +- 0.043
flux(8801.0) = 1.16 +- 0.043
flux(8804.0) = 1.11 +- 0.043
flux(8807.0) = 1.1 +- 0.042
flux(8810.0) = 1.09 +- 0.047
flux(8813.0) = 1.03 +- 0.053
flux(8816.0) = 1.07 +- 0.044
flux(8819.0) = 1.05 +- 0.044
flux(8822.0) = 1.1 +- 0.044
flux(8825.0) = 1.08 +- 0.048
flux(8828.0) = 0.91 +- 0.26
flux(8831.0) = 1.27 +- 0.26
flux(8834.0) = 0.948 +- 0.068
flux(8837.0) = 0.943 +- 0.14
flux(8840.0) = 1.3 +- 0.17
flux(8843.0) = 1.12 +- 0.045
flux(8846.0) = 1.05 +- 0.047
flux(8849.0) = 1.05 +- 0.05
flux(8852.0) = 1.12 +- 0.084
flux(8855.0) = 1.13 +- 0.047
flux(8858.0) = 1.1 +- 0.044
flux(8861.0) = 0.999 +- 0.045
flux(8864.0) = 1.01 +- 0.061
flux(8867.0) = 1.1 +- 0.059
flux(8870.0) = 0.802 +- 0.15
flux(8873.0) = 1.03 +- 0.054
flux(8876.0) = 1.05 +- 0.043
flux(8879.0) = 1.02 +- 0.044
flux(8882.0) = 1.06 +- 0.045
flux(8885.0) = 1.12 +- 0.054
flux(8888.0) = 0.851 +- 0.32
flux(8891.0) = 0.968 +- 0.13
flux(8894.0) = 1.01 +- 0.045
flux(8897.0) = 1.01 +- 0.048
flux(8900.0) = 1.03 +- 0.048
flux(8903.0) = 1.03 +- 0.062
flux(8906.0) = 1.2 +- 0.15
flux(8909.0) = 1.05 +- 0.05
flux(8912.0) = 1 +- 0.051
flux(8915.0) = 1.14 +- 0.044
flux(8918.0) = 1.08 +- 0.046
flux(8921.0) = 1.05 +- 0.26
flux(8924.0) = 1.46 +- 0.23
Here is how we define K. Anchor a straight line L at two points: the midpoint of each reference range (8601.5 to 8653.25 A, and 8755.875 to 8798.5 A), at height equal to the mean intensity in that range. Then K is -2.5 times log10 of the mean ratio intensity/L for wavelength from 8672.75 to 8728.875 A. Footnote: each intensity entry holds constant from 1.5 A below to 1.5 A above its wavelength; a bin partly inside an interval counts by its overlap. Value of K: 0.04 mag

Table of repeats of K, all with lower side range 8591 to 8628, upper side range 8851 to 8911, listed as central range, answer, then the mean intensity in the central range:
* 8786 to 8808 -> -0.09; 1.14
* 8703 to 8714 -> -0.03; 1.11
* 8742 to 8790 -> -0.06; 1.12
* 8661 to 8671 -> -0.10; 1.18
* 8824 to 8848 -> -0.03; 1.08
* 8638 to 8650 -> 0.02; 1.06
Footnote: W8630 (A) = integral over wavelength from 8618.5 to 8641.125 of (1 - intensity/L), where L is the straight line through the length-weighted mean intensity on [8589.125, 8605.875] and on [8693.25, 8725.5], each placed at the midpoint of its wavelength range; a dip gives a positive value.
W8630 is -1.5 A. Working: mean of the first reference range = 1.04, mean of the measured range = 1.13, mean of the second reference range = 1.08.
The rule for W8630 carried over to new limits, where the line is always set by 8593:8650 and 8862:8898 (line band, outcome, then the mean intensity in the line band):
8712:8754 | -1.64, 1.09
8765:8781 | -1.18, 1.11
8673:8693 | -0.37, 1.08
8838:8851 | -1.41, 1.12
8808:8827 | -0.86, 1.07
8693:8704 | -0.15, 1.07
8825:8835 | -0.35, 1.05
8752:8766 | -1.23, 1.13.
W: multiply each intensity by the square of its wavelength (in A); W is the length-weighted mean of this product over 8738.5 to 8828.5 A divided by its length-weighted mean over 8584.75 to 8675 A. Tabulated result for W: 1.0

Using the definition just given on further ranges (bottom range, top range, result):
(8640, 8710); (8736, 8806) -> 1.04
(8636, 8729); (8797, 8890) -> 1.00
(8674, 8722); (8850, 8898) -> 0.98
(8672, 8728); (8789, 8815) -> 1.06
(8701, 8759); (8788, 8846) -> 1.02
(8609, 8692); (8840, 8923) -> 1.00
